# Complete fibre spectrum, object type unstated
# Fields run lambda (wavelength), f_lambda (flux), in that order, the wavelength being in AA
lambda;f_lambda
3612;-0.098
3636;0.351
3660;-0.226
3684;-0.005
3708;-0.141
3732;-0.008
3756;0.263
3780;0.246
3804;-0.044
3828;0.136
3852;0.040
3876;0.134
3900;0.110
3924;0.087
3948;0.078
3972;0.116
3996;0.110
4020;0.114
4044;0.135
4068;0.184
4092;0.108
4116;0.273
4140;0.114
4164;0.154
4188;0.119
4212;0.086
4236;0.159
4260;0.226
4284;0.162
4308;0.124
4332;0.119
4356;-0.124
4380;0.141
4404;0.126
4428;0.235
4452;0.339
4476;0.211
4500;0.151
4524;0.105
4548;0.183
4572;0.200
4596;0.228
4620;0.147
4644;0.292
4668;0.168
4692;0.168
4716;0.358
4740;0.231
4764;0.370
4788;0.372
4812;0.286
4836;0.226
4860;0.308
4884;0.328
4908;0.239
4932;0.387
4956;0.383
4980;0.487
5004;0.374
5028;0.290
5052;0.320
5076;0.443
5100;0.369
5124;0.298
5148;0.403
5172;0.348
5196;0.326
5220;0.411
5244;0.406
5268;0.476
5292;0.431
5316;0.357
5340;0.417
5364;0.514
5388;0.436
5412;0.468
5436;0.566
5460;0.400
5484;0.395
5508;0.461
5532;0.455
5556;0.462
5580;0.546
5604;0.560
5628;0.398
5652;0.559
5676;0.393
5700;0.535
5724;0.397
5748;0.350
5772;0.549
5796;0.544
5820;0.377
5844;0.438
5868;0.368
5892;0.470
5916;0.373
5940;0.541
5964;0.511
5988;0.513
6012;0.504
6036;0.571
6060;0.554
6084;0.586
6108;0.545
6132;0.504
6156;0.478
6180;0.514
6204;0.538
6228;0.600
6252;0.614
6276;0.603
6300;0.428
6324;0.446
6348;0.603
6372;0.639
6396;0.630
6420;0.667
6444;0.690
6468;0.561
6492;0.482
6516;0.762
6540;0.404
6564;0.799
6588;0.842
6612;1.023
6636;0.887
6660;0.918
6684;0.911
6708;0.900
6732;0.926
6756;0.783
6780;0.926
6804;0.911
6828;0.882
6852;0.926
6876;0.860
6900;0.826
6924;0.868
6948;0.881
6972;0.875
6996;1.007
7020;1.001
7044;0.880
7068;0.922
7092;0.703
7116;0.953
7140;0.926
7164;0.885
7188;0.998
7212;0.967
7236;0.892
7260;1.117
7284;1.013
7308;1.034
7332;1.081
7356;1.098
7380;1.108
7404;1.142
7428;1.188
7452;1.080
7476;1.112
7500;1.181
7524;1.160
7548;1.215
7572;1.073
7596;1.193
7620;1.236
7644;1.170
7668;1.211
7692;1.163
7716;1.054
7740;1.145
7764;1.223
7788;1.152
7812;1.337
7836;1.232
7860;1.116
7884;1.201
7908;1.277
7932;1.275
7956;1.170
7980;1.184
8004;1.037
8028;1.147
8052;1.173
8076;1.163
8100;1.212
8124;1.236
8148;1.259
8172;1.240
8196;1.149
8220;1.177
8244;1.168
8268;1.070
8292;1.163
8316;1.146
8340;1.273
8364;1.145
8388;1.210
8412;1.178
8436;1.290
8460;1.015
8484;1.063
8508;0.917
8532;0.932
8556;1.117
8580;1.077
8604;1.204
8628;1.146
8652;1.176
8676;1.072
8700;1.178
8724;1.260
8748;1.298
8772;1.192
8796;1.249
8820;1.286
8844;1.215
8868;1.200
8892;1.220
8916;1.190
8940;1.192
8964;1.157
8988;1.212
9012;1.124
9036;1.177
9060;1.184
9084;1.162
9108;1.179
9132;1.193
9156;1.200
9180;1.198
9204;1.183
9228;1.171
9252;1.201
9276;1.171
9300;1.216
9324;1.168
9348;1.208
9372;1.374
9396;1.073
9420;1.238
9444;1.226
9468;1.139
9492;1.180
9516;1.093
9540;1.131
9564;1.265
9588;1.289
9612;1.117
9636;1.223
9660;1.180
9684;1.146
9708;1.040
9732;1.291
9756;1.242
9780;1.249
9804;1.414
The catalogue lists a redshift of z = 0.65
